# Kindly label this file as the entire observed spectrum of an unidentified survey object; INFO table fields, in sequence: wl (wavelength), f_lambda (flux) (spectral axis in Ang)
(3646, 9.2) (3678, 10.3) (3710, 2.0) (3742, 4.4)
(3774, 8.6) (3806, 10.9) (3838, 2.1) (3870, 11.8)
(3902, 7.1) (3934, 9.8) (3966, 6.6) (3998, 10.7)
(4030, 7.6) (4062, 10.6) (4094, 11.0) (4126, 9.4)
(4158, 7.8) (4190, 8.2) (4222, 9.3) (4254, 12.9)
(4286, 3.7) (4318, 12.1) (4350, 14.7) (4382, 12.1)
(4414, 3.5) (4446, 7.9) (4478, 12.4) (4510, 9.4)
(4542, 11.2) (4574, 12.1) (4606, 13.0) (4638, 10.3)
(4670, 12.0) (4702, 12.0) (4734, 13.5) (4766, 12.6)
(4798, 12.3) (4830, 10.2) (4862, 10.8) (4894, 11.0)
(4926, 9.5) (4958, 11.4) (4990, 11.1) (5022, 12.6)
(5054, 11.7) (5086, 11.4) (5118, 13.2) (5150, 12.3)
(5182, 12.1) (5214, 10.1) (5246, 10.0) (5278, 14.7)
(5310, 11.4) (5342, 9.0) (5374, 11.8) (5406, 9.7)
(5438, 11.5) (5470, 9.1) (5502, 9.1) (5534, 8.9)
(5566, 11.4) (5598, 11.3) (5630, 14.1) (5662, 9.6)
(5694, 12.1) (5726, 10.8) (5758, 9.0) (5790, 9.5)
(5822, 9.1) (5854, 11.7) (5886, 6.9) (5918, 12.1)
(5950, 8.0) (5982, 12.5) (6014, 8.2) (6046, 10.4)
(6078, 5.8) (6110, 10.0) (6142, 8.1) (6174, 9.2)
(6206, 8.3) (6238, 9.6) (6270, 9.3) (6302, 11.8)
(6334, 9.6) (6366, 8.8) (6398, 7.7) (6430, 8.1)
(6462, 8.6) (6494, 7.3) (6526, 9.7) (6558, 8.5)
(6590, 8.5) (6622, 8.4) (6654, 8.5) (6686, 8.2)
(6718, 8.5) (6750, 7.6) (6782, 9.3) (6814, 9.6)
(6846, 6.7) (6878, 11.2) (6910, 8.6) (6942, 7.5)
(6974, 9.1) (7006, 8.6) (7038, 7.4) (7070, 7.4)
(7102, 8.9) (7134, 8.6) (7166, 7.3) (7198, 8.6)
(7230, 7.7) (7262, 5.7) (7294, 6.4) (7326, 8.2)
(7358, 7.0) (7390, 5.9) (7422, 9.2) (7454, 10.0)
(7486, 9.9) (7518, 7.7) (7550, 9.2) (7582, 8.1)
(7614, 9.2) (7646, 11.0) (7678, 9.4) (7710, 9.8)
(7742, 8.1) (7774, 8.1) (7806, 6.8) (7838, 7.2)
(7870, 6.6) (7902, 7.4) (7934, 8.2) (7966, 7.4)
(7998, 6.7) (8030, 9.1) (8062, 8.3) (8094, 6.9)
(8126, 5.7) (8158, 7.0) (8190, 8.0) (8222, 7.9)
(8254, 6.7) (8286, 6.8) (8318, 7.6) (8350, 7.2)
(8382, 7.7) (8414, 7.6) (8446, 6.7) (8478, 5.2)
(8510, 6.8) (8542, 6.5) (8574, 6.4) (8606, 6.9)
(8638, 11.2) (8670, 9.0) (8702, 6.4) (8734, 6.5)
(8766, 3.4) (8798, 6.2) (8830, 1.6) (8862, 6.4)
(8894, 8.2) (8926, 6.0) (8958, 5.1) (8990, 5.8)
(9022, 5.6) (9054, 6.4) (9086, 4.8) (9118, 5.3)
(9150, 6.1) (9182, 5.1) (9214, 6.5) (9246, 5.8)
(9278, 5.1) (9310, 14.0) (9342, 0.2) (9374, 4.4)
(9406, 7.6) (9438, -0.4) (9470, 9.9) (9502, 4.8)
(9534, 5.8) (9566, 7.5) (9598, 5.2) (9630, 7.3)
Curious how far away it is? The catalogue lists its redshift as 0.139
